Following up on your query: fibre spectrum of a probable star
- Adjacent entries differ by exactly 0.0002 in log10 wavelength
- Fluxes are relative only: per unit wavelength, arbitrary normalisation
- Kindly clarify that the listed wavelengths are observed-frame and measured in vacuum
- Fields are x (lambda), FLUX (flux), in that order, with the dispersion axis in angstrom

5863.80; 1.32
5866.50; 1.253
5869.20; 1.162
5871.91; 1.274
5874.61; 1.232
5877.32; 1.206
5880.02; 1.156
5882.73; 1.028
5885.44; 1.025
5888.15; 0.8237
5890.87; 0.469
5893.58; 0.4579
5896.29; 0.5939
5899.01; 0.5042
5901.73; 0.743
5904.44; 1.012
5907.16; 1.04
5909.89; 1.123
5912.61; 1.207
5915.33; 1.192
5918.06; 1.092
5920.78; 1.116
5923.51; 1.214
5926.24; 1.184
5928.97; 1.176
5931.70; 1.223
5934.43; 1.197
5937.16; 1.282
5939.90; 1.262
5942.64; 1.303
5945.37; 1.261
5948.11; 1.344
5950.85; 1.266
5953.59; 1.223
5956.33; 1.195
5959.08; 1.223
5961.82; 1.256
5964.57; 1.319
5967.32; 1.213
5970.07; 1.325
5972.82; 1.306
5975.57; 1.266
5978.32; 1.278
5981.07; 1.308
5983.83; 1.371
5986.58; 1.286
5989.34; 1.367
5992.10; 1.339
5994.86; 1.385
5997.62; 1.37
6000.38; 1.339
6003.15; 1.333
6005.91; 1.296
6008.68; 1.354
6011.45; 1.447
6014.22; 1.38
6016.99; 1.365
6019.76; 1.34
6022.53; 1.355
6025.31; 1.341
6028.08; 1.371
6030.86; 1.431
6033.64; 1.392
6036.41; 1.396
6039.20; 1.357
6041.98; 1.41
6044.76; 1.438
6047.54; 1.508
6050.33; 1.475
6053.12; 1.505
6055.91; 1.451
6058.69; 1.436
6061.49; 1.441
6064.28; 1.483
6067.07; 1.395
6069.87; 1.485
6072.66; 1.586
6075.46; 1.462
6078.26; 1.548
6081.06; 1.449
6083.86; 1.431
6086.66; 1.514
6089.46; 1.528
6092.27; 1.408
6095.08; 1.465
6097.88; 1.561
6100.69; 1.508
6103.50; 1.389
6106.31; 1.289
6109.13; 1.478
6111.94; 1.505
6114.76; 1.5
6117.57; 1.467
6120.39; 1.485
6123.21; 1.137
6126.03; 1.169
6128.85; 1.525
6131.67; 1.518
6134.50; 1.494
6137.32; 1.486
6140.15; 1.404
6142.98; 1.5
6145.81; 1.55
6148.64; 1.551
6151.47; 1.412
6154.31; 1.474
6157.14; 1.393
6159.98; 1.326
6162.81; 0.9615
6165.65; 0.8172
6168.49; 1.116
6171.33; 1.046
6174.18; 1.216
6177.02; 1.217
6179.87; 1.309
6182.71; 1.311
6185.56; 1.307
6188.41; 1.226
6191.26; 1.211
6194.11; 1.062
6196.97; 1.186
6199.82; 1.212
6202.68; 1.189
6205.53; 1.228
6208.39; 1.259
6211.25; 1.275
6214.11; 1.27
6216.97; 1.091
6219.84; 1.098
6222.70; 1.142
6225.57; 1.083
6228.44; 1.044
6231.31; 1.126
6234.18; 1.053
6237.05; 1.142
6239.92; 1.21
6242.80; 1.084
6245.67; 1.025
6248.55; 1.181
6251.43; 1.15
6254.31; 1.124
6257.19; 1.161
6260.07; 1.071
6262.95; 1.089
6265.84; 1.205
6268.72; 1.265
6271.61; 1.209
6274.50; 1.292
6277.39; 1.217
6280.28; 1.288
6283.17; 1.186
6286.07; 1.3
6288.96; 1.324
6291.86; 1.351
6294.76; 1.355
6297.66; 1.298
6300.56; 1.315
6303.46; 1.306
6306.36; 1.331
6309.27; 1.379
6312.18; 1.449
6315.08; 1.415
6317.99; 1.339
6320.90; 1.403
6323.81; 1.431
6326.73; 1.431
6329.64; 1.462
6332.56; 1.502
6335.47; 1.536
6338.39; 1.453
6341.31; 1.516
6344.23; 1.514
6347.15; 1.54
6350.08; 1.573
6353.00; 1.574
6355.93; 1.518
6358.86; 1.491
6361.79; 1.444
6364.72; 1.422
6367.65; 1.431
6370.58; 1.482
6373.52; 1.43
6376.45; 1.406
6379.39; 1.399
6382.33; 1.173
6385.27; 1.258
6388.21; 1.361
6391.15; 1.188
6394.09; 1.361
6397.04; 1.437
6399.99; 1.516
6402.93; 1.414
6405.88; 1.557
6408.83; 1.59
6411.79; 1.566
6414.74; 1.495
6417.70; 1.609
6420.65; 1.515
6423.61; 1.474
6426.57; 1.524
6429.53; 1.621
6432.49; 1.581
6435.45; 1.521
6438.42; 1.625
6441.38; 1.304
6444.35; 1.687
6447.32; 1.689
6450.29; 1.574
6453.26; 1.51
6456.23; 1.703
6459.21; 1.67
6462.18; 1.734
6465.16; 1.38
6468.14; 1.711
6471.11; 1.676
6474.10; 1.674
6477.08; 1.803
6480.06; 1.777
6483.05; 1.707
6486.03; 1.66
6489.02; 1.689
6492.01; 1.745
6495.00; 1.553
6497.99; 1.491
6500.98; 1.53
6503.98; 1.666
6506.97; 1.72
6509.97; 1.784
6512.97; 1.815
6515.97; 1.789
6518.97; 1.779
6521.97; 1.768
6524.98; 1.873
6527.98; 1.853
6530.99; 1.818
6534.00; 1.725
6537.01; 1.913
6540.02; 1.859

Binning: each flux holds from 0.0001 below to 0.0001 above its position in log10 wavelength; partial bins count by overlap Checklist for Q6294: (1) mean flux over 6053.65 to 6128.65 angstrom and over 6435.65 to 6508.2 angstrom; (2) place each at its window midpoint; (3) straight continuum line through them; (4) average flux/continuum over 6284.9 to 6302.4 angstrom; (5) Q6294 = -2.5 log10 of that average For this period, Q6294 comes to 0.169 mag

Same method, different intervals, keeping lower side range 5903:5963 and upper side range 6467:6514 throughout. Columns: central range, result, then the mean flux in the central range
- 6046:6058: -0.14 mag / 1.48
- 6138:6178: 0.09 mag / 1.29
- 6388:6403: 0.16 mag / 1.38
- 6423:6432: 0.06 mag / 1.55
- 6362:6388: 0.15 mag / 1.38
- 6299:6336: 0.10 mag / 1.4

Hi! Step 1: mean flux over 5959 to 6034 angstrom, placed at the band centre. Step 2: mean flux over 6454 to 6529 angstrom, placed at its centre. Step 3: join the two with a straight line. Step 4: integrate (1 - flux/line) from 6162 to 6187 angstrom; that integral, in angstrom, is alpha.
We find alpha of 5.4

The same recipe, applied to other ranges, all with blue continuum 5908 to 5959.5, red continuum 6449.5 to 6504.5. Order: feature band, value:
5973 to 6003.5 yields -1.8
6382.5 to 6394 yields 2.2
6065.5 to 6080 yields -1.9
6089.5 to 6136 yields -2.7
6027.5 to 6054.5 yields -2.7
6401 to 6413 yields 0.4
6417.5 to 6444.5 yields 1.2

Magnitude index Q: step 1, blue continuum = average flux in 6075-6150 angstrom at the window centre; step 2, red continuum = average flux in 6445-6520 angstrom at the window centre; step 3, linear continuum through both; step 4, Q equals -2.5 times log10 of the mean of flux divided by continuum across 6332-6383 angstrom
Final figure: 0.09 mag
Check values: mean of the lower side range 1.46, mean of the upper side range 1.67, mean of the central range 1.47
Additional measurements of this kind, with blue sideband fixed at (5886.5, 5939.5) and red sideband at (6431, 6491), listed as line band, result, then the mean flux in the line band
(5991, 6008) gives -0.23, 1.34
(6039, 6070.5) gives -0.25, 1.45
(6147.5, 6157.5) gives -0.15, 1.46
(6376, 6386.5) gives 0.18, 1.3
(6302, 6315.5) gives 0.06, 1.37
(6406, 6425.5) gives 0.03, 1.54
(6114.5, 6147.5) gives -0.15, 1.44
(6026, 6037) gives -0.23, 1.4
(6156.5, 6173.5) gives 0.17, 1.1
